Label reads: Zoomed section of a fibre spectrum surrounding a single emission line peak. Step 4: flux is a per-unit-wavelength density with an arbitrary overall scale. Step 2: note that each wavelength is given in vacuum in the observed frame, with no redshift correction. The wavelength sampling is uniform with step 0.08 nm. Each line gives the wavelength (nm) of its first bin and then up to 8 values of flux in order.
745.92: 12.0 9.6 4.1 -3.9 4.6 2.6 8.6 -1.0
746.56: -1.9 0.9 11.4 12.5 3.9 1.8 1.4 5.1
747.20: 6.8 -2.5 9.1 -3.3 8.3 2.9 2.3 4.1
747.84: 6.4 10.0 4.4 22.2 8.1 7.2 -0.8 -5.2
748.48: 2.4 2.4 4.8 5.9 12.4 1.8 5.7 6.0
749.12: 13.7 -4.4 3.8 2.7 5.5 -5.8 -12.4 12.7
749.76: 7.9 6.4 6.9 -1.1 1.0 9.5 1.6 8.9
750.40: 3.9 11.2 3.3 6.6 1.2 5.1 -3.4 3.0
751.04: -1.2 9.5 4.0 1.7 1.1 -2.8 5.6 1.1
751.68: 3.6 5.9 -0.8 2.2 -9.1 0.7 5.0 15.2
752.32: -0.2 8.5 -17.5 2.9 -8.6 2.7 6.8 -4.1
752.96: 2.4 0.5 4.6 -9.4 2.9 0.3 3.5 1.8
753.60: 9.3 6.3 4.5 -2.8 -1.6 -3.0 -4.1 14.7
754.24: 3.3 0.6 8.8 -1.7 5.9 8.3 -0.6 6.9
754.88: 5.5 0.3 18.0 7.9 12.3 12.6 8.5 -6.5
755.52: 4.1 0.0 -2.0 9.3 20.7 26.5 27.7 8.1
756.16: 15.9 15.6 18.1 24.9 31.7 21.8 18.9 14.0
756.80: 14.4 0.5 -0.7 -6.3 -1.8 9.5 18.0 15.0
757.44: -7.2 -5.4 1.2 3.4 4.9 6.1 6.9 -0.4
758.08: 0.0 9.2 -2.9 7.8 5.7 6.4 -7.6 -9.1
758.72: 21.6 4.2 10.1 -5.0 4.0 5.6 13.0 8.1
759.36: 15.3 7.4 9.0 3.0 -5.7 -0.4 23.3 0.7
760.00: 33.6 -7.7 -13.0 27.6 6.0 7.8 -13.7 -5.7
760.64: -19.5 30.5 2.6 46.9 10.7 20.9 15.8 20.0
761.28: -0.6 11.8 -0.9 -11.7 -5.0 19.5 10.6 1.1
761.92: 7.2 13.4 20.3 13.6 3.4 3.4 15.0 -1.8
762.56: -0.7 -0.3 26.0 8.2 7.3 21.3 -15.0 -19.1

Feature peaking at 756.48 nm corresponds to [O II]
